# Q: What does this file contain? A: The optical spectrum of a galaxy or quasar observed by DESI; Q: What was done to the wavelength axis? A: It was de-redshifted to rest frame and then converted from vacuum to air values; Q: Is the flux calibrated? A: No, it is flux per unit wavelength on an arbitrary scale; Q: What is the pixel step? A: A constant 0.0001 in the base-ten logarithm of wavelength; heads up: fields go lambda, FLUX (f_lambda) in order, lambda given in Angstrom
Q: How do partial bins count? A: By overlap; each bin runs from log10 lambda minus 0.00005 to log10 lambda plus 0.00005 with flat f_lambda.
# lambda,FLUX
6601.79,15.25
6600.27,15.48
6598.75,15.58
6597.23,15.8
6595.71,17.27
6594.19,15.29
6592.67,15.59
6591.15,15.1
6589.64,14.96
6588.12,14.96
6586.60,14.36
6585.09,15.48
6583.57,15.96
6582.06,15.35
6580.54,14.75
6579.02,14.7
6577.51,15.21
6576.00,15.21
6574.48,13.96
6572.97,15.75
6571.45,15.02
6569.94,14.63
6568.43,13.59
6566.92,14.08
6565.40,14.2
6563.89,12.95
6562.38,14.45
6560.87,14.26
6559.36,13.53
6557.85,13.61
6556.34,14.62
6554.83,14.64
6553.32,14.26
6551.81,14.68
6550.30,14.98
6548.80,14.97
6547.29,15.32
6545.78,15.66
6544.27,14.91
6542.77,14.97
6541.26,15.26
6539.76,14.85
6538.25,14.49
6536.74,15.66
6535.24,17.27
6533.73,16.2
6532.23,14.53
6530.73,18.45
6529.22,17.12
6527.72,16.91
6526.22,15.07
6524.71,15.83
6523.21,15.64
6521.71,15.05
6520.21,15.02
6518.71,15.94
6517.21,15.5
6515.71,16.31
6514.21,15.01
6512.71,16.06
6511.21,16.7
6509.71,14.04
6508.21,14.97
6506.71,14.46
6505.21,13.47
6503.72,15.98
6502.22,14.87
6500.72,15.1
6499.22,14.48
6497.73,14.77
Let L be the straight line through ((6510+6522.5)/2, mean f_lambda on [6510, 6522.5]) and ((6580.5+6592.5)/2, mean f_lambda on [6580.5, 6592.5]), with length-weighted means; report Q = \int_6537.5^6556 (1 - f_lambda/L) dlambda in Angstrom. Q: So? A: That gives 0.6 Angstrom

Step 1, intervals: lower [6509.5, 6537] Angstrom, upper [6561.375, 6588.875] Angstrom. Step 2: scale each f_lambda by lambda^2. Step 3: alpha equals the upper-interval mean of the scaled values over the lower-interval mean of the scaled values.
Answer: 0.94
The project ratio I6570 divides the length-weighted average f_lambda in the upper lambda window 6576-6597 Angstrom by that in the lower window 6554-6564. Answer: 1.09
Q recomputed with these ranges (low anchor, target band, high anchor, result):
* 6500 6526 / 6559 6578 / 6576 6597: 1.16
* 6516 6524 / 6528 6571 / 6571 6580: 0.75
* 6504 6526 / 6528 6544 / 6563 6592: -0.81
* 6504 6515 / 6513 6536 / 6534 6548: -1.20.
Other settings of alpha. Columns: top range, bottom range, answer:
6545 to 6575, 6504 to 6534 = 0.94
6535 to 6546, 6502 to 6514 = 1.02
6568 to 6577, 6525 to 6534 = 0.91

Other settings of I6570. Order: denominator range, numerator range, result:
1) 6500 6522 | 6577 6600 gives 1.01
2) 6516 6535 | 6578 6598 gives 0.96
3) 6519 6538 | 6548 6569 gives 0.89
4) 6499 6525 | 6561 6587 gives 0.96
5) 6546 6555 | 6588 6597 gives 1.05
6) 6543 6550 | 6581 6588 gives 1.00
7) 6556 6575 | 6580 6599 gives 1.09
